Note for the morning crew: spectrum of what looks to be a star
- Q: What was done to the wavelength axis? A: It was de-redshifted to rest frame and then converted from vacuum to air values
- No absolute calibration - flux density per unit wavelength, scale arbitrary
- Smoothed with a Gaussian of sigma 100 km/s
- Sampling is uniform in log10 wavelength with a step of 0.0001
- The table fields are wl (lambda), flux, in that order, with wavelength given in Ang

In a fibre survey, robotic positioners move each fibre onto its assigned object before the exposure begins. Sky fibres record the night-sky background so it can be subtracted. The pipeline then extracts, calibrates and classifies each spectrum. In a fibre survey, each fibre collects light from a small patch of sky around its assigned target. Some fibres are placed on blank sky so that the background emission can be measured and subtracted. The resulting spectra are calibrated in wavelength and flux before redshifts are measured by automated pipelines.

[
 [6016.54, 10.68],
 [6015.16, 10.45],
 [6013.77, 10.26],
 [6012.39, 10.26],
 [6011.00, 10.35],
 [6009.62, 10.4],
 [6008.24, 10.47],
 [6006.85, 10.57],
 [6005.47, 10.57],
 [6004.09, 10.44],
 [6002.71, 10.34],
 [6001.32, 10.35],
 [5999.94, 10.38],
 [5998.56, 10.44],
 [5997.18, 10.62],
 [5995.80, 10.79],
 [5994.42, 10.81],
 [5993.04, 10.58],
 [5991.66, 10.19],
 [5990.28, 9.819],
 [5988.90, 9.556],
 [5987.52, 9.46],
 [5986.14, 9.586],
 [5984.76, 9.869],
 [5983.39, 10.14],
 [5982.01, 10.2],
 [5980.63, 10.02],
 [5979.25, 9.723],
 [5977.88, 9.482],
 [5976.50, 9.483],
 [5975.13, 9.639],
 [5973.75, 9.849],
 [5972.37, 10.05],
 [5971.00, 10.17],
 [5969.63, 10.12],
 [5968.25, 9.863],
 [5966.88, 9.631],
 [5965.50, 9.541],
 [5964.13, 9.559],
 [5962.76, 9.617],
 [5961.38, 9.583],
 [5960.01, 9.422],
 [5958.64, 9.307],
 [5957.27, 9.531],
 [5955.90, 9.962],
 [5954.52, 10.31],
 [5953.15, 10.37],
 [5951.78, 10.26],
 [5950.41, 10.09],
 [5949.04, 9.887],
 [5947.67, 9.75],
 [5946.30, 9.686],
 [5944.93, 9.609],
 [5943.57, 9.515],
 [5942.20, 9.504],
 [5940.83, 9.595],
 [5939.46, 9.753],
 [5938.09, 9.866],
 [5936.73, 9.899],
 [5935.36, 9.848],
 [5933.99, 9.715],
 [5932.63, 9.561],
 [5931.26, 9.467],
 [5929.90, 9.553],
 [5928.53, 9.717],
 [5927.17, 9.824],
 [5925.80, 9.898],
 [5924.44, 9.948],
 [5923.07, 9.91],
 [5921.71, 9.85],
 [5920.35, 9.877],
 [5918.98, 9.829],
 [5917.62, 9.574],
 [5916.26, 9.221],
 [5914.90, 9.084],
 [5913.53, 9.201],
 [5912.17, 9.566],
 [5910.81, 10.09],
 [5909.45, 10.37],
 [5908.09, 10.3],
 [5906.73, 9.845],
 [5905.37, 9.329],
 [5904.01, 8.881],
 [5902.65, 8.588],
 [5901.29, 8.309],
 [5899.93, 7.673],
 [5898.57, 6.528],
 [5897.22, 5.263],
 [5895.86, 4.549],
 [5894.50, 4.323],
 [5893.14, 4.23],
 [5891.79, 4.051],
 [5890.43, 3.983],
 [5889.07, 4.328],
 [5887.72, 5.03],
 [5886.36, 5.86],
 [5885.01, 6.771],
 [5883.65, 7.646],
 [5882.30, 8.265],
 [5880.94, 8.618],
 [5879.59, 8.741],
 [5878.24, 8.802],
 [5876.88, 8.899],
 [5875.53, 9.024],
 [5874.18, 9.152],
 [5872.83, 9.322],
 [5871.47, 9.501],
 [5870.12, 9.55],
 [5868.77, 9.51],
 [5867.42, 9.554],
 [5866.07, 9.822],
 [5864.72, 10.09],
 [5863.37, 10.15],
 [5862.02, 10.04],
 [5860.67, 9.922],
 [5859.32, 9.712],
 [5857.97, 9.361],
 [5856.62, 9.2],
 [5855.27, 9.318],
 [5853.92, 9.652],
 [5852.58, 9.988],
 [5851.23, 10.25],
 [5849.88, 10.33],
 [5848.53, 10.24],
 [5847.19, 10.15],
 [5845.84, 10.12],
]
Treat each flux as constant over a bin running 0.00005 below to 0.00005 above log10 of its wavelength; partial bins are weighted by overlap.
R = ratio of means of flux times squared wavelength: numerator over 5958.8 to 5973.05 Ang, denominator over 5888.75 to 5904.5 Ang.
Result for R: 1.69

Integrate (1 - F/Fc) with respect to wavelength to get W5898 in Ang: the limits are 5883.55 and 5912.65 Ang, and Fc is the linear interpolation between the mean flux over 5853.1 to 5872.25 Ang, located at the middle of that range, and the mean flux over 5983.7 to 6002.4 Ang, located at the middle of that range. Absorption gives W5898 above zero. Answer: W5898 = 8.2 Ang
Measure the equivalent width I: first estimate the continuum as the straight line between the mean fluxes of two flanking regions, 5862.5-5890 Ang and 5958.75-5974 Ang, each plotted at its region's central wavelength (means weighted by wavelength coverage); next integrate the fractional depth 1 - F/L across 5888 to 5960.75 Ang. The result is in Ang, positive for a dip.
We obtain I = 2.33 Ang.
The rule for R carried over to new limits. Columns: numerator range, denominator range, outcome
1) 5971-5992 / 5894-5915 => 1.22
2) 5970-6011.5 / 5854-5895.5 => 1.31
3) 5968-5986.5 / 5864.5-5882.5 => 1.11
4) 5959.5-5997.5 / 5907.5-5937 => 1.04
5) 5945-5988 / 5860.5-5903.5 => 1.32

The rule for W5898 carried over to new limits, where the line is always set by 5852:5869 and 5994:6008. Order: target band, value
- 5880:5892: 4.5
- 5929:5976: 2.2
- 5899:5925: 1.6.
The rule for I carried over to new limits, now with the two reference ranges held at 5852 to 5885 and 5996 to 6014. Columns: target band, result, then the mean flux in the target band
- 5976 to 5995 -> 0.64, 9.92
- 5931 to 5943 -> 0.20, 9.69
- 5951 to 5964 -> 0.29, 9.81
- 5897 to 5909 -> 1.40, 8.46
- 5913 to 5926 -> 0.10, 9.63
